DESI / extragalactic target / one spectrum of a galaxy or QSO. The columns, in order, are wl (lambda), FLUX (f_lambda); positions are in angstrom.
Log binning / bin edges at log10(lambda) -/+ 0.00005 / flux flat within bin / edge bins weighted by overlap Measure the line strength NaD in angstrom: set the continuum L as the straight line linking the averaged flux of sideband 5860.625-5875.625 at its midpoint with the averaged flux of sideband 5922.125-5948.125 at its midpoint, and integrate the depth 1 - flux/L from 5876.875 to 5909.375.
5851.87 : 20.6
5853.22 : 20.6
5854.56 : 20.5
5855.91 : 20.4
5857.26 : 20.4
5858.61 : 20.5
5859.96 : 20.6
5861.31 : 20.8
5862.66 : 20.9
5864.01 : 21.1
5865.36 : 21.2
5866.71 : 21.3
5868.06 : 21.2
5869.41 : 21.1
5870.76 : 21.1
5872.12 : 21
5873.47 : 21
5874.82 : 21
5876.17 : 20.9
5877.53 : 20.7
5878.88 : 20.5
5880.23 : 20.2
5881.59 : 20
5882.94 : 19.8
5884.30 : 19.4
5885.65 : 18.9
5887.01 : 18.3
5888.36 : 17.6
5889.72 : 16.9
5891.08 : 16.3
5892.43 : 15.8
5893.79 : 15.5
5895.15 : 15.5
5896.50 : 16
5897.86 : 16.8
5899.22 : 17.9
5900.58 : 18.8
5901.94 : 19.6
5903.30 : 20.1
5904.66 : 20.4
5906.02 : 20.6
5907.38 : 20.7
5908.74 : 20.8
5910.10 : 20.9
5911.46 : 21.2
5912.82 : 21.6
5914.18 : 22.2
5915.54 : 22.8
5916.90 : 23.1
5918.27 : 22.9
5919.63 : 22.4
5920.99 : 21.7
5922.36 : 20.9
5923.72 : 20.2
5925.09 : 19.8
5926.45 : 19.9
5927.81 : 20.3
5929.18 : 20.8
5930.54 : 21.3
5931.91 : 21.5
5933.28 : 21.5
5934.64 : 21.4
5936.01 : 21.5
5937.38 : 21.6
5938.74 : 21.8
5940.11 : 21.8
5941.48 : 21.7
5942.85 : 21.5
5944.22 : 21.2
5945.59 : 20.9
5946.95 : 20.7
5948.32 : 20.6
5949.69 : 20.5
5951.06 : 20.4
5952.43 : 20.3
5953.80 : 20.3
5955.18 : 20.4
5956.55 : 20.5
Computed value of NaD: 3.77 angstrom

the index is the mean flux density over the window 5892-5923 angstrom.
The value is 20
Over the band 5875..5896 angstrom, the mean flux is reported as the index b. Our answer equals 18.5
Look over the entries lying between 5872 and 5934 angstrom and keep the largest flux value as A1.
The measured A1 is 23.1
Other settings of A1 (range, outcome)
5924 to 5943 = 21.8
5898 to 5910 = 20.8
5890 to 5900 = 17.9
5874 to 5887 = 21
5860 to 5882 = 21.3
